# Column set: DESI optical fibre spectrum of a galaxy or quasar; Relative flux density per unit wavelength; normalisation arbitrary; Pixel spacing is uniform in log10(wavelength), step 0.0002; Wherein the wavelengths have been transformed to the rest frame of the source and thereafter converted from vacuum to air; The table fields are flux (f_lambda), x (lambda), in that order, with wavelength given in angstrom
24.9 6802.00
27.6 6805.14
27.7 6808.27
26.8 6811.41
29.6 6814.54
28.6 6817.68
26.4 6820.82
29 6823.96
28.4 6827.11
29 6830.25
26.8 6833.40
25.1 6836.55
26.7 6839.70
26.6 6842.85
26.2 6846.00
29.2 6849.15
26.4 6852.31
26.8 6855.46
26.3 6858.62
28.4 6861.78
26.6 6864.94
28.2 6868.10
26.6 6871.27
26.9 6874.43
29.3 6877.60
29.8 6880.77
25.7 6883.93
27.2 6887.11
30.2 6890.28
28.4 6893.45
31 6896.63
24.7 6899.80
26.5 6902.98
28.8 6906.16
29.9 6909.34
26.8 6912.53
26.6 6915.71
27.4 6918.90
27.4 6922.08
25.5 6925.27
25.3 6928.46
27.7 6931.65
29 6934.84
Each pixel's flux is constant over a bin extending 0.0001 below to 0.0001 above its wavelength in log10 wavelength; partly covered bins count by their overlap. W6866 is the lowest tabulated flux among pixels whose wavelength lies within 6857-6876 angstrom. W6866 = 26.3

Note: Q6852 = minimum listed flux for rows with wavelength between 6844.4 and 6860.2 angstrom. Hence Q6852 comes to 26.2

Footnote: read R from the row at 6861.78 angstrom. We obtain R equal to 28.4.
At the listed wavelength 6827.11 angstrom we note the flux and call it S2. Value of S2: 28.4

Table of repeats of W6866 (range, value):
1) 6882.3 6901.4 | 24.7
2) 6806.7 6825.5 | 26.4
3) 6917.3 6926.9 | 25.5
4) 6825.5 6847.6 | 25.1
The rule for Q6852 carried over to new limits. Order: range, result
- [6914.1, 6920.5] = 26.6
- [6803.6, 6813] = 26.8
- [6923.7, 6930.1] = 25.3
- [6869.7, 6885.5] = 25.7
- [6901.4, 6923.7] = 26.5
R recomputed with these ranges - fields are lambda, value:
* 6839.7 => 26.7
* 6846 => 26.2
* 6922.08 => 27.4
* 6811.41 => 26.8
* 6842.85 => 26.6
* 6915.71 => 26.6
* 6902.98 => 26.5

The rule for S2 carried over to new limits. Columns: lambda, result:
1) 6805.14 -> 27.6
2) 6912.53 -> 26.8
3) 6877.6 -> 29.3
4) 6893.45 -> 28.4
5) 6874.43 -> 26.9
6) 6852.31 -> 26.4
